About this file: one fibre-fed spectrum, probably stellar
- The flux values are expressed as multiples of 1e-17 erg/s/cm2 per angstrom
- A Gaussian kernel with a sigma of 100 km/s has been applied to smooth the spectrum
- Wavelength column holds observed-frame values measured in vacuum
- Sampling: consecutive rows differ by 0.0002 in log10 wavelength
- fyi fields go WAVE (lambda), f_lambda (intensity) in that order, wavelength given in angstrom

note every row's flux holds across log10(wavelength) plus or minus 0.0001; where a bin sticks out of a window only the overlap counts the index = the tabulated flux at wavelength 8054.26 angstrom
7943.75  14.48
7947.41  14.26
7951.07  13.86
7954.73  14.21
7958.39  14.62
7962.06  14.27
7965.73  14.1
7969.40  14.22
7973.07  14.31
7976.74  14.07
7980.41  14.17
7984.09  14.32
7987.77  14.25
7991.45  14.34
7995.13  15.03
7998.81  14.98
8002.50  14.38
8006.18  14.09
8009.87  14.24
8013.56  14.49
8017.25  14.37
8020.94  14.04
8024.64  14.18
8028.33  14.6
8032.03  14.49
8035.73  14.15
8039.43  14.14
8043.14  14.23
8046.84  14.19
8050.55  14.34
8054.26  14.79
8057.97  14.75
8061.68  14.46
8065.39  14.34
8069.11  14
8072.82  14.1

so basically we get 14.79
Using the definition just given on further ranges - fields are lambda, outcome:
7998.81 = 14.98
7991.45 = 14.34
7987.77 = 14.25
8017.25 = 14.37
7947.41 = 14.26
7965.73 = 14.1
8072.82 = 14.1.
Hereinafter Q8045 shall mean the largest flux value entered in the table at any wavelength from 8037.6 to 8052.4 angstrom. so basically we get 14.34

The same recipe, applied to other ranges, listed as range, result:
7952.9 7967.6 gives 14.62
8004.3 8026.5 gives 14.49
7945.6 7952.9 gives 14.26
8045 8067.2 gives 14.79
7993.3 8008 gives 15.03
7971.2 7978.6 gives 14.31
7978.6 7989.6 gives 14.32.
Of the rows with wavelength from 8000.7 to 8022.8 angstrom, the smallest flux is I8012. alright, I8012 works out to 14.04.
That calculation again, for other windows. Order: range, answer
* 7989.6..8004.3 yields 14.34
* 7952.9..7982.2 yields 14.07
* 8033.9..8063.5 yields 14.14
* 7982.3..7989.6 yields 14.25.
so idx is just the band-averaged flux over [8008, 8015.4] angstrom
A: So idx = 14.4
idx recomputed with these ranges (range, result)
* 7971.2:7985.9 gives 14.2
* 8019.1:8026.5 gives 14.1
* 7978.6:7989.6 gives 14.2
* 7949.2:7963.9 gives 14.2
